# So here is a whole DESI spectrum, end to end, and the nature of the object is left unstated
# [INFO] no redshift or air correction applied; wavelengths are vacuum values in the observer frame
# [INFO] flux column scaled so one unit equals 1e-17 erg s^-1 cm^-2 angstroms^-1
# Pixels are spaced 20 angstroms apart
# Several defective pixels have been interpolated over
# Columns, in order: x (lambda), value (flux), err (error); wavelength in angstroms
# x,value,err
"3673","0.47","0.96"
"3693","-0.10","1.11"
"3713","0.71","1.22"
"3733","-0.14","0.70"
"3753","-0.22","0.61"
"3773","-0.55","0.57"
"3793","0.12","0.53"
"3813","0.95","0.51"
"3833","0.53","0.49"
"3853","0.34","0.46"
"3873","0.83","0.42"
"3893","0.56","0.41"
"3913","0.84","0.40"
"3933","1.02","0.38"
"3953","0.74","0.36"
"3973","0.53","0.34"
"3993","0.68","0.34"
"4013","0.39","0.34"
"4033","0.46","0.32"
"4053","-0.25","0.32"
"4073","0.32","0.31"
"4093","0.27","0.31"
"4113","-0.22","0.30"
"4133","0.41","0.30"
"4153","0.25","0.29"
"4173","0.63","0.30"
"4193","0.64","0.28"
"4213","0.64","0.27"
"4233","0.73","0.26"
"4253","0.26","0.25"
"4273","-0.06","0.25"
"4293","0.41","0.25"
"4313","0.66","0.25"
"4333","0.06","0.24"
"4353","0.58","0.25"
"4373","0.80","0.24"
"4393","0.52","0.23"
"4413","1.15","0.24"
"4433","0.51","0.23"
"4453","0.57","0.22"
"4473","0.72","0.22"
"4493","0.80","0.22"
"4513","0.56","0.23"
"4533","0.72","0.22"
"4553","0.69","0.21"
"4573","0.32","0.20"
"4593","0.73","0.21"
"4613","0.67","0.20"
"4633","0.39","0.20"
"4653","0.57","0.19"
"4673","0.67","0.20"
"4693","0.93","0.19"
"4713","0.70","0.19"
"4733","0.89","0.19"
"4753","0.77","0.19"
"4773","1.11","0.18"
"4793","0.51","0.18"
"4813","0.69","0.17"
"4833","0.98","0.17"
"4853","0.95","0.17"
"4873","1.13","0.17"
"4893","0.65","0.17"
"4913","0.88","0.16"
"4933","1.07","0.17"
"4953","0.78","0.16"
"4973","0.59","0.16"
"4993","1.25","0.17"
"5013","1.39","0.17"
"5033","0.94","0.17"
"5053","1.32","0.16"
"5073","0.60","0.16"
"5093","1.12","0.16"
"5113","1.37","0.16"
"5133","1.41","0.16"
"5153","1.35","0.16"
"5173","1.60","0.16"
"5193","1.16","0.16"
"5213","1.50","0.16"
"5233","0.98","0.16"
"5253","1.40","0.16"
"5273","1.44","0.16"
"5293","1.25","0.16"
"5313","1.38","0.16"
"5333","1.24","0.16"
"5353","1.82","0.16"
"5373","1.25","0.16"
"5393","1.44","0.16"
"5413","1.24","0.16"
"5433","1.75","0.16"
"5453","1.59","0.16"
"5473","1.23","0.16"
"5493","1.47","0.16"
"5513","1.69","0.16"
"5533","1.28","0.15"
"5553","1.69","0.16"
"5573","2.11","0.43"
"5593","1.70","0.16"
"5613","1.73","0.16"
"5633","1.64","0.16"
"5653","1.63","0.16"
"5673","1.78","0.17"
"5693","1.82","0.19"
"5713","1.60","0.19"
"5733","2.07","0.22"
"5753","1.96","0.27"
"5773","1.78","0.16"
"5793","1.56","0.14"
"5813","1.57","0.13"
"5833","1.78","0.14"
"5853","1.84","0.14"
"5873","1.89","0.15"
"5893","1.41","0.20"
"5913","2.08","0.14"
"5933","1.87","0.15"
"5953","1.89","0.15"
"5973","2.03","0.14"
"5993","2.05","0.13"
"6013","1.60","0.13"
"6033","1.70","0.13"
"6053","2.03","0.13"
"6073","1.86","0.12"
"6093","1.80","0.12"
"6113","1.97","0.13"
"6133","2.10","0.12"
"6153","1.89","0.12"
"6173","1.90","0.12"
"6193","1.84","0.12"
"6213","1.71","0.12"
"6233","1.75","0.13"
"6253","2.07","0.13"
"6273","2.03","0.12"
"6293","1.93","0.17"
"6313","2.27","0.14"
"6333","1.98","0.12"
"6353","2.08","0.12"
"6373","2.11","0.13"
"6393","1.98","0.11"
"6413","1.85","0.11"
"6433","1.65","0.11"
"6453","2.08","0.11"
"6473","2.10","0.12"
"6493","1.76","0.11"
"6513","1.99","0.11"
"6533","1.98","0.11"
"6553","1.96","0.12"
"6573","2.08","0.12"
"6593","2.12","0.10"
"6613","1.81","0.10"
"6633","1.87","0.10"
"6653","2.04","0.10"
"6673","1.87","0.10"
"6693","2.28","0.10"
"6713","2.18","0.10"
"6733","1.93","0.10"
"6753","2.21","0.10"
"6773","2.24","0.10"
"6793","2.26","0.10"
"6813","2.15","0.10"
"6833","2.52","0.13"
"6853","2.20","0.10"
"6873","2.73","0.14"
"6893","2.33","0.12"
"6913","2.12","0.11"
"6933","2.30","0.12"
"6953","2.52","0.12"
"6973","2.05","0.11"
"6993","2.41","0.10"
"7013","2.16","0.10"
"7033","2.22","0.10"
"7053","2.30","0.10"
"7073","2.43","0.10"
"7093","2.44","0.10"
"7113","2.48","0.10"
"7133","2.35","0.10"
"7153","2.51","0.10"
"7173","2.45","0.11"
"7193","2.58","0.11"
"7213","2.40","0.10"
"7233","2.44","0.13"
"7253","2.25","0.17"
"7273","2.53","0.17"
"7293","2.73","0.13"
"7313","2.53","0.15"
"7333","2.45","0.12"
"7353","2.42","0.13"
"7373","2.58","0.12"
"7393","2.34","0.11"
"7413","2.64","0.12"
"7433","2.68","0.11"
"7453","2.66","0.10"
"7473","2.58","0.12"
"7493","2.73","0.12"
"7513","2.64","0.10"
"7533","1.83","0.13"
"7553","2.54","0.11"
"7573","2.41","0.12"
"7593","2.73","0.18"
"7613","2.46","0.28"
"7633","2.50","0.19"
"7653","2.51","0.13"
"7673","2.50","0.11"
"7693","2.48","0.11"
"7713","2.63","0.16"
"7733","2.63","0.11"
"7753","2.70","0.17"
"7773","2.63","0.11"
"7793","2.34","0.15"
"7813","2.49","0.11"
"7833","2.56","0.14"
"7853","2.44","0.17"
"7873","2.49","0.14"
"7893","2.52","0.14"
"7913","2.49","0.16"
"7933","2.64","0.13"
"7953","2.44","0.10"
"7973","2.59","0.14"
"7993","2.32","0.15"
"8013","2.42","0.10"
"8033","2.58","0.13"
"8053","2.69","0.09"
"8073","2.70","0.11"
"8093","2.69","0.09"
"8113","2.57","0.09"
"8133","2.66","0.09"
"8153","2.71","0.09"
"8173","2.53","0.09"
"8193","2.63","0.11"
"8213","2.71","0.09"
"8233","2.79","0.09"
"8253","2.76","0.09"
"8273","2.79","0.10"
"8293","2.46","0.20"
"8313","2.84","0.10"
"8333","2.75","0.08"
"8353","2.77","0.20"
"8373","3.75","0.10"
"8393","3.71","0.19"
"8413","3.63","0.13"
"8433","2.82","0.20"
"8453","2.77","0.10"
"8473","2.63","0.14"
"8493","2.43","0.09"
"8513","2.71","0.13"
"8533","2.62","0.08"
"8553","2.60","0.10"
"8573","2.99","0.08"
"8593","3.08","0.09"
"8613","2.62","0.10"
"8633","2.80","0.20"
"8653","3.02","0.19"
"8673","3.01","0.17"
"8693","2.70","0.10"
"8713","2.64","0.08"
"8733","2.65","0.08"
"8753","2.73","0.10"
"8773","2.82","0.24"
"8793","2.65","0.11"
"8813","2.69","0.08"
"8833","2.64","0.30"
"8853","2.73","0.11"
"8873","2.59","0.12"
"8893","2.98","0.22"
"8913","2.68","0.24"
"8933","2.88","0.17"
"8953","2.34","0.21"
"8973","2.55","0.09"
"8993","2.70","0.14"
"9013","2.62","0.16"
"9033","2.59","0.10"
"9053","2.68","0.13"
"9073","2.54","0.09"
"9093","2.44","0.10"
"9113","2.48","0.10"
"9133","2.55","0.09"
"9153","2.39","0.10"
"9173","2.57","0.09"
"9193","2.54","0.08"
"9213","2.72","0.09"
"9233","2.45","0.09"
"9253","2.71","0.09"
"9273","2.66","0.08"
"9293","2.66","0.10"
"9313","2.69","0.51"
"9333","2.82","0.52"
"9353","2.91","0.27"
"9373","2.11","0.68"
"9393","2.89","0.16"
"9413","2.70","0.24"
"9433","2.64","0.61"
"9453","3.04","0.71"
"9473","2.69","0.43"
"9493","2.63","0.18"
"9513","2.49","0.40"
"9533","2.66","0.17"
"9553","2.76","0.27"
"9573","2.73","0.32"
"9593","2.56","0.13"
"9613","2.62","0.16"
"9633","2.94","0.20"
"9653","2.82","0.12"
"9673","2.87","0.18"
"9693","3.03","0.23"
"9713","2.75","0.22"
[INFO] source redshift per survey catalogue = 0.28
